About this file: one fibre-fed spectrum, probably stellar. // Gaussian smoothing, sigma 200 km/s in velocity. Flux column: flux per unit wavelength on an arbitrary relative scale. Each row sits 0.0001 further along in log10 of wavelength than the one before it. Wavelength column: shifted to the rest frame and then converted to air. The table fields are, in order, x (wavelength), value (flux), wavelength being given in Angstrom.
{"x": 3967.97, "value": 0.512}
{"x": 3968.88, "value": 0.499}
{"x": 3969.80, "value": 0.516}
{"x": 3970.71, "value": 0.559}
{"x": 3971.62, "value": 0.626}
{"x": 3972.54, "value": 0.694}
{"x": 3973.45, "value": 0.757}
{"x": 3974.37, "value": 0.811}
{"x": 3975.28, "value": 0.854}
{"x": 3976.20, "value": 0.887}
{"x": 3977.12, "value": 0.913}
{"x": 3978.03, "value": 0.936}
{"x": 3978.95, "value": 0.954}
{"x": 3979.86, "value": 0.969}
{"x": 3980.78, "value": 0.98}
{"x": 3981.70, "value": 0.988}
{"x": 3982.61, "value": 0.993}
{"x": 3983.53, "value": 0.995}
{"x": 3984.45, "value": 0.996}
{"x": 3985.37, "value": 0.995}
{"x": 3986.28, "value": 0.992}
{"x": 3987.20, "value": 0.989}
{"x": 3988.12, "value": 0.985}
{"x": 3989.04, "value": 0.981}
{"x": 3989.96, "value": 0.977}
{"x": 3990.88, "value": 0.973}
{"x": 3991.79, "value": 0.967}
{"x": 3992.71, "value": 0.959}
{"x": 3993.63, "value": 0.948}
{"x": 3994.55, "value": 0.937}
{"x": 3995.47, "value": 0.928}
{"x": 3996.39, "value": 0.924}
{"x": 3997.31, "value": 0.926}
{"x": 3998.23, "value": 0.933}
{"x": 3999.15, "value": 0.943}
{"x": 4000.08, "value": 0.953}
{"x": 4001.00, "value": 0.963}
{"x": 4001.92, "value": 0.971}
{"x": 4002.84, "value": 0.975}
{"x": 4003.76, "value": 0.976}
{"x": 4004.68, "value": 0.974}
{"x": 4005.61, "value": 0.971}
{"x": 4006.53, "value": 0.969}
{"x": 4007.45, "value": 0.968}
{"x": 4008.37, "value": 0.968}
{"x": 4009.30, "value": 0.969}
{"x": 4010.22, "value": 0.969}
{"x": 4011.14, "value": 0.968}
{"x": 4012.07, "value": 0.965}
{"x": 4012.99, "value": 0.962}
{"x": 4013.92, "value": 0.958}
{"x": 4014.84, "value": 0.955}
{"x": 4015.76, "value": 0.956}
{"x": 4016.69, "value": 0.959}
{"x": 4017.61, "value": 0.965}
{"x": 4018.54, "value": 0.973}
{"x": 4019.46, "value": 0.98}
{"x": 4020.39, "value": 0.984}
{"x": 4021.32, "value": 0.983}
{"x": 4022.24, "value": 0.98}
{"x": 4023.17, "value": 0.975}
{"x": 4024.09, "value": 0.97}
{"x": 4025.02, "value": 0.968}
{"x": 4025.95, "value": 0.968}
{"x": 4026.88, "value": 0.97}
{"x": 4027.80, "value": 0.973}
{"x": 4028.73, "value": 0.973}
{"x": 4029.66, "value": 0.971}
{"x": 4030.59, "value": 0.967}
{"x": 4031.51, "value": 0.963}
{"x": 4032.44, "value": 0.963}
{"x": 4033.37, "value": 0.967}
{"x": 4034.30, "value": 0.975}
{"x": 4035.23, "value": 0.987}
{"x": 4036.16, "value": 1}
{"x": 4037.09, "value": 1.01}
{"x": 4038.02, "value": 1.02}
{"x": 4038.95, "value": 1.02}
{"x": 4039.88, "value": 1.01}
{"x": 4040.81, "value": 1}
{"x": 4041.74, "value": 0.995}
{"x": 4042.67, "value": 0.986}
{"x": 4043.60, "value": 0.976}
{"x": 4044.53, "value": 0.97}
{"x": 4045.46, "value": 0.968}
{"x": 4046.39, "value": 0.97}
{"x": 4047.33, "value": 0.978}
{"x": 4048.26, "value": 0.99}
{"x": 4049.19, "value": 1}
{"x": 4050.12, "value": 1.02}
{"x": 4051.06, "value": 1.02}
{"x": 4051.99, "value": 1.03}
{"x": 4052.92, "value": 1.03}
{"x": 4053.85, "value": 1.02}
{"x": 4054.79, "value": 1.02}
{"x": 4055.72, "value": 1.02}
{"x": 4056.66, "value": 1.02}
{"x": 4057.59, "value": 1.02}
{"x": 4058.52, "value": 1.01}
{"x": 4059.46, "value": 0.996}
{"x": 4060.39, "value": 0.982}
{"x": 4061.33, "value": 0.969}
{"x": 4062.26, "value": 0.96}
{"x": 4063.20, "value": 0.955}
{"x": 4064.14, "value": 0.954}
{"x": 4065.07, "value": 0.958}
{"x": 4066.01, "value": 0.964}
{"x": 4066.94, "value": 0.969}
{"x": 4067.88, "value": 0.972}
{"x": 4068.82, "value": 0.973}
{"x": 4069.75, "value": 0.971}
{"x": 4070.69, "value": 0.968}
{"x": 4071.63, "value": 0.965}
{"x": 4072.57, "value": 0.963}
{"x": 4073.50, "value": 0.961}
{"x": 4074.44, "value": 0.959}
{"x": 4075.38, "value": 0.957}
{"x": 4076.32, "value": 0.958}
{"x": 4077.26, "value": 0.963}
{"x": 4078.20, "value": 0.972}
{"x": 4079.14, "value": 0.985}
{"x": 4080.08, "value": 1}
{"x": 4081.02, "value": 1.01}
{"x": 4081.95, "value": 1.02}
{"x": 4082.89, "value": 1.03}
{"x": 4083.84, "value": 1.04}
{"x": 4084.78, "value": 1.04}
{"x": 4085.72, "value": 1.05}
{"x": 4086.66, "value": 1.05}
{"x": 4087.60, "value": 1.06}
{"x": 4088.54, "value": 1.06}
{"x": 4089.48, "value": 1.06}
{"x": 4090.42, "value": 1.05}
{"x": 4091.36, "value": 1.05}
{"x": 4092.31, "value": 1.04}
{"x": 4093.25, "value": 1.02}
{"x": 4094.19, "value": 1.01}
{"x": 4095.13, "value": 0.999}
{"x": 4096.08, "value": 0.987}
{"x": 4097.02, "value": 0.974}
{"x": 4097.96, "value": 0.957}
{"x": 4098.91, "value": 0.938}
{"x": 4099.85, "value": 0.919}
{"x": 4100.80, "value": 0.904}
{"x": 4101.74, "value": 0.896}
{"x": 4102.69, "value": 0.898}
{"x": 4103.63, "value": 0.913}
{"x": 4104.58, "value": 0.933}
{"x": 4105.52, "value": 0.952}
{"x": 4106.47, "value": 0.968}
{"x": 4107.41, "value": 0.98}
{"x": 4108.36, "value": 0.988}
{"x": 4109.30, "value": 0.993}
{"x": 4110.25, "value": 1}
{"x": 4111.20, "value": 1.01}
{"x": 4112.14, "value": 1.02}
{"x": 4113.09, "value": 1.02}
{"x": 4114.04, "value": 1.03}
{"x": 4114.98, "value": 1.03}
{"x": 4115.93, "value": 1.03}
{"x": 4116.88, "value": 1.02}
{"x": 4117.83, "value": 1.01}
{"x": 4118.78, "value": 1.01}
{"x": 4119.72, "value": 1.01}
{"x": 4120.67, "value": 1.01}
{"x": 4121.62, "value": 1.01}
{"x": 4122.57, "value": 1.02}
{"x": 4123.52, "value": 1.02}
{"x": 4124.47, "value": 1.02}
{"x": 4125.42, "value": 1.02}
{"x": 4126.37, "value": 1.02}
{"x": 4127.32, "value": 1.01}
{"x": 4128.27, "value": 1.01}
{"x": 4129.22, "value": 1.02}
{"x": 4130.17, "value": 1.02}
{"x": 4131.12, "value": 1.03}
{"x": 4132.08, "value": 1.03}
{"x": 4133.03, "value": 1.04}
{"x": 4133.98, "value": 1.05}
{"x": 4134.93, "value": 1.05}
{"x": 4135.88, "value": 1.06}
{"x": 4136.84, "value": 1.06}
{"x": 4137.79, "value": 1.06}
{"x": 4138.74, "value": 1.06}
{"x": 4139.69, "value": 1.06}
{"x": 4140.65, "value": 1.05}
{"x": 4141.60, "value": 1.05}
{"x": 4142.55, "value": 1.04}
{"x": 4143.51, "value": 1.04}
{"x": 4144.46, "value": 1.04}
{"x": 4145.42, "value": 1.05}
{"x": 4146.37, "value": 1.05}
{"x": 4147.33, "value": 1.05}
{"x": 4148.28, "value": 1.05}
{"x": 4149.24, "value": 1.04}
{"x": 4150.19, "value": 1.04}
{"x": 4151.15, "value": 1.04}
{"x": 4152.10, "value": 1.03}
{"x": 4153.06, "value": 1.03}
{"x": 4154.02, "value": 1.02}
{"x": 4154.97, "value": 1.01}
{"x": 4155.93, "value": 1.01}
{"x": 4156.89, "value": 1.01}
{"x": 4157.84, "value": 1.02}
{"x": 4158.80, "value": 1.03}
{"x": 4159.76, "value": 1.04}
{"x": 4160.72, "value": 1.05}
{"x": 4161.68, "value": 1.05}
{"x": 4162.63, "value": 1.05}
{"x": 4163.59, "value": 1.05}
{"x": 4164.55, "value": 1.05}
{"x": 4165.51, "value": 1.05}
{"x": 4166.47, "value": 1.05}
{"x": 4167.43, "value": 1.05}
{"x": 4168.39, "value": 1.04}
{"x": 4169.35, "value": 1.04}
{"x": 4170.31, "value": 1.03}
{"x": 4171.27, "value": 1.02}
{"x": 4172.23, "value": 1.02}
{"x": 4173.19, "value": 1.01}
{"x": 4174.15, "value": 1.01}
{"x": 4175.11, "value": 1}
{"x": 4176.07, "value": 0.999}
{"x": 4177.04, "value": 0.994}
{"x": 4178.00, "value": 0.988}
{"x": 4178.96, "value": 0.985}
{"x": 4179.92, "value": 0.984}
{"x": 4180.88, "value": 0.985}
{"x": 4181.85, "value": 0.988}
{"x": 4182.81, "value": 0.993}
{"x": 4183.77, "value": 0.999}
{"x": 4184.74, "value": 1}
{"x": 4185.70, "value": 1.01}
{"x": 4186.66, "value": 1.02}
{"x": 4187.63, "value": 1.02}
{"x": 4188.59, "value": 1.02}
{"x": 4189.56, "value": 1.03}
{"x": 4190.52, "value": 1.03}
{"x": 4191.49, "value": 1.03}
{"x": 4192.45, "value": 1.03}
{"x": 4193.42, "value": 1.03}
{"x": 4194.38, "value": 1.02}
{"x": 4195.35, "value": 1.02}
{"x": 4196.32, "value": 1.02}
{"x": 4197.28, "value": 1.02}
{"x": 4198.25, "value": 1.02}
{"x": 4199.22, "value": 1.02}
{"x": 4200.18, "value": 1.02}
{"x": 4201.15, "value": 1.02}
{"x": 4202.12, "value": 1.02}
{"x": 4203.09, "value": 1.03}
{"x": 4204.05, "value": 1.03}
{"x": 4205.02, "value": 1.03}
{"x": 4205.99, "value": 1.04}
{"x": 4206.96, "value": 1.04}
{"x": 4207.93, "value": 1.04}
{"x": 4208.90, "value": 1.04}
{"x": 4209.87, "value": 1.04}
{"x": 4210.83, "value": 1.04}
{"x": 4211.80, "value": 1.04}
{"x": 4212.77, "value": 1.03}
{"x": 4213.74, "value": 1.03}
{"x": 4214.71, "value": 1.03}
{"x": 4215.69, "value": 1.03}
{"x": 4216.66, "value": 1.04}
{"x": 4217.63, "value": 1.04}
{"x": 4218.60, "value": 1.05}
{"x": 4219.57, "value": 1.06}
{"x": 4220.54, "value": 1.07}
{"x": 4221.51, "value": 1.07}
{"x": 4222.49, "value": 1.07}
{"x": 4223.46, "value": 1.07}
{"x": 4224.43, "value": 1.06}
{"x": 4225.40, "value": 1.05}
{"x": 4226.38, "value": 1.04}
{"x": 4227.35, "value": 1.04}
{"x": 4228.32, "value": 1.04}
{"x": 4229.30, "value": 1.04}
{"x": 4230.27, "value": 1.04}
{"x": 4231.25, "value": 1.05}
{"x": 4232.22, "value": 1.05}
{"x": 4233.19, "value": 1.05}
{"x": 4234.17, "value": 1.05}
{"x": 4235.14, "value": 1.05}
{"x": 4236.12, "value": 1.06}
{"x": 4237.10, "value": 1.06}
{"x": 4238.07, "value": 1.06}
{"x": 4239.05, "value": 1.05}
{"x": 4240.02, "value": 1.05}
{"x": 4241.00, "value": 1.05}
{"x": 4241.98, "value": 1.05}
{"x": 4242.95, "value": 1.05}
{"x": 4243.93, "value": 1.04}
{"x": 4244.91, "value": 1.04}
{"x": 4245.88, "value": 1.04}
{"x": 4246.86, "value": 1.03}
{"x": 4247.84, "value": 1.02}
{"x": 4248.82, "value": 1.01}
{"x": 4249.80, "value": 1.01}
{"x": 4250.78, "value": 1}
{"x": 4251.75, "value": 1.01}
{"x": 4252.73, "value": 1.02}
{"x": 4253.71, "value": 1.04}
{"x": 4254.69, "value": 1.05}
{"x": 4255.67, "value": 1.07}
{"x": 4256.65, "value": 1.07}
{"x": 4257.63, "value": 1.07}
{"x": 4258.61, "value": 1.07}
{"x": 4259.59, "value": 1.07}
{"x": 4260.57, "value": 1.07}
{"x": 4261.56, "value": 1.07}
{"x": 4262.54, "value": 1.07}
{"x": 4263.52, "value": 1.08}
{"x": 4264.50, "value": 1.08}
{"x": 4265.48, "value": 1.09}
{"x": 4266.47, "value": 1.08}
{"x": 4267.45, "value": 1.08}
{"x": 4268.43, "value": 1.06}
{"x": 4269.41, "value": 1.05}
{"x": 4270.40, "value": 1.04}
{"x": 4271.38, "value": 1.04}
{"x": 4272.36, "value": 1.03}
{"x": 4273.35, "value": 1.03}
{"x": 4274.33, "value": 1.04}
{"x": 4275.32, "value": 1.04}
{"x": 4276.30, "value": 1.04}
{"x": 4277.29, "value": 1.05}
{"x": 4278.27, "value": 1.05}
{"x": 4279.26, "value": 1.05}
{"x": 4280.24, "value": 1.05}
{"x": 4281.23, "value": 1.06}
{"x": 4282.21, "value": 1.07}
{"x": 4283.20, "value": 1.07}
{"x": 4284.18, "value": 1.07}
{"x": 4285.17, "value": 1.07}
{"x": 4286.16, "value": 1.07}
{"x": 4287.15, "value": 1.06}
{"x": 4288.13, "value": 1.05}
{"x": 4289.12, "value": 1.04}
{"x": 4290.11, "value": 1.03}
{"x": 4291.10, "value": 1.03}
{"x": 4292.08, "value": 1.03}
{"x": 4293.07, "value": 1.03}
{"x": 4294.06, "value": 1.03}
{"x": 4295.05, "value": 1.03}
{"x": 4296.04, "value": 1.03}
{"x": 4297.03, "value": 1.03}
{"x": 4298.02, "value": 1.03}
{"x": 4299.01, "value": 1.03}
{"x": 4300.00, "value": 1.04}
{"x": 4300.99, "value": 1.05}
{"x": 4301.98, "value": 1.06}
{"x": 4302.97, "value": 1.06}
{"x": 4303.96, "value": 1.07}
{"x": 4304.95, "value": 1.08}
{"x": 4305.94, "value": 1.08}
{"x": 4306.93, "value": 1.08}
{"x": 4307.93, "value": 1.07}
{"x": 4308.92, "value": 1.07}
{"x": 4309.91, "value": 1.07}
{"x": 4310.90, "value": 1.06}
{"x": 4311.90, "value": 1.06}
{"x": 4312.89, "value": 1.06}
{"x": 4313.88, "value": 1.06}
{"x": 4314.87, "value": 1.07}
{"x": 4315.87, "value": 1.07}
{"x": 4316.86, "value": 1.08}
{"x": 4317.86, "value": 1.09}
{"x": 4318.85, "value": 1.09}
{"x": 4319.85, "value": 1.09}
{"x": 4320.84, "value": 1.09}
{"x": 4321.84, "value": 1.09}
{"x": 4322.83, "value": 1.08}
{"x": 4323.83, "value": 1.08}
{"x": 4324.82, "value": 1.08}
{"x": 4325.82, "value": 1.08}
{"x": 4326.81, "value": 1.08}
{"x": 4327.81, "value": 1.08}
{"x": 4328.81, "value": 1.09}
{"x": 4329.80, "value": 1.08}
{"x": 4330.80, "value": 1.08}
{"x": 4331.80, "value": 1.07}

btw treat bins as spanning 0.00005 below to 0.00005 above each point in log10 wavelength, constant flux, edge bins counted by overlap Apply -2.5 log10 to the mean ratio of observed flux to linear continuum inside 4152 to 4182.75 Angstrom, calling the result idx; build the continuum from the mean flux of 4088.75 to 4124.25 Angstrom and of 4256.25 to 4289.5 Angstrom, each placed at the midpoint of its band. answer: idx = 0.00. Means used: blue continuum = 0.992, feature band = 1.02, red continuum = 1.06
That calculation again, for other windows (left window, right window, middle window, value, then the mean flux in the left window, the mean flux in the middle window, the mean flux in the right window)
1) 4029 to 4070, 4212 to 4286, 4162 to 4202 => 0.01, 0.989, 1.02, 1.05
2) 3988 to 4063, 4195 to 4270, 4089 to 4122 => 0.02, 0.978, 0.99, 1.05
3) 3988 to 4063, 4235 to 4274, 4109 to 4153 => -0.02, 0.978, 1.03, 1.05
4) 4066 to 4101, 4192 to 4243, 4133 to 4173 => -0.02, 0.995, 1.04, 1.04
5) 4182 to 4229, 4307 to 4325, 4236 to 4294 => 0.01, 1.03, 1.05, 1.08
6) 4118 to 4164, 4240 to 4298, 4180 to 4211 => 0.02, 1.03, 1.02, 1.05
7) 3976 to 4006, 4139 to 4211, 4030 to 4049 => -0.01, 0.963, 0.986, 1.03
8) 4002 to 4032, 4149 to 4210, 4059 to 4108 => 0.01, 0.97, 0.982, 1.02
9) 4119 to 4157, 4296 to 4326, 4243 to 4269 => 0.01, 1.03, 1.05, 1.07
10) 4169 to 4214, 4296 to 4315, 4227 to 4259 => -0.01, 1.02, 1.04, 1.06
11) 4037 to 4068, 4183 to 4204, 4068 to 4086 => 0.01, 0.994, 0.988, 1.02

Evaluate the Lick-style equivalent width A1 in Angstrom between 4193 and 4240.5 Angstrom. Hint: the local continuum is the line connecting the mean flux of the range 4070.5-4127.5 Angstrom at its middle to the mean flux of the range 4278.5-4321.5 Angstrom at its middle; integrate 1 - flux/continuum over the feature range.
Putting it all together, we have -0.4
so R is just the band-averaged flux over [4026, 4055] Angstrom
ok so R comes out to 0.991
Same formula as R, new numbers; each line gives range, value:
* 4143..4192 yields 1.02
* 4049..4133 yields 0.997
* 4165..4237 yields 1.03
